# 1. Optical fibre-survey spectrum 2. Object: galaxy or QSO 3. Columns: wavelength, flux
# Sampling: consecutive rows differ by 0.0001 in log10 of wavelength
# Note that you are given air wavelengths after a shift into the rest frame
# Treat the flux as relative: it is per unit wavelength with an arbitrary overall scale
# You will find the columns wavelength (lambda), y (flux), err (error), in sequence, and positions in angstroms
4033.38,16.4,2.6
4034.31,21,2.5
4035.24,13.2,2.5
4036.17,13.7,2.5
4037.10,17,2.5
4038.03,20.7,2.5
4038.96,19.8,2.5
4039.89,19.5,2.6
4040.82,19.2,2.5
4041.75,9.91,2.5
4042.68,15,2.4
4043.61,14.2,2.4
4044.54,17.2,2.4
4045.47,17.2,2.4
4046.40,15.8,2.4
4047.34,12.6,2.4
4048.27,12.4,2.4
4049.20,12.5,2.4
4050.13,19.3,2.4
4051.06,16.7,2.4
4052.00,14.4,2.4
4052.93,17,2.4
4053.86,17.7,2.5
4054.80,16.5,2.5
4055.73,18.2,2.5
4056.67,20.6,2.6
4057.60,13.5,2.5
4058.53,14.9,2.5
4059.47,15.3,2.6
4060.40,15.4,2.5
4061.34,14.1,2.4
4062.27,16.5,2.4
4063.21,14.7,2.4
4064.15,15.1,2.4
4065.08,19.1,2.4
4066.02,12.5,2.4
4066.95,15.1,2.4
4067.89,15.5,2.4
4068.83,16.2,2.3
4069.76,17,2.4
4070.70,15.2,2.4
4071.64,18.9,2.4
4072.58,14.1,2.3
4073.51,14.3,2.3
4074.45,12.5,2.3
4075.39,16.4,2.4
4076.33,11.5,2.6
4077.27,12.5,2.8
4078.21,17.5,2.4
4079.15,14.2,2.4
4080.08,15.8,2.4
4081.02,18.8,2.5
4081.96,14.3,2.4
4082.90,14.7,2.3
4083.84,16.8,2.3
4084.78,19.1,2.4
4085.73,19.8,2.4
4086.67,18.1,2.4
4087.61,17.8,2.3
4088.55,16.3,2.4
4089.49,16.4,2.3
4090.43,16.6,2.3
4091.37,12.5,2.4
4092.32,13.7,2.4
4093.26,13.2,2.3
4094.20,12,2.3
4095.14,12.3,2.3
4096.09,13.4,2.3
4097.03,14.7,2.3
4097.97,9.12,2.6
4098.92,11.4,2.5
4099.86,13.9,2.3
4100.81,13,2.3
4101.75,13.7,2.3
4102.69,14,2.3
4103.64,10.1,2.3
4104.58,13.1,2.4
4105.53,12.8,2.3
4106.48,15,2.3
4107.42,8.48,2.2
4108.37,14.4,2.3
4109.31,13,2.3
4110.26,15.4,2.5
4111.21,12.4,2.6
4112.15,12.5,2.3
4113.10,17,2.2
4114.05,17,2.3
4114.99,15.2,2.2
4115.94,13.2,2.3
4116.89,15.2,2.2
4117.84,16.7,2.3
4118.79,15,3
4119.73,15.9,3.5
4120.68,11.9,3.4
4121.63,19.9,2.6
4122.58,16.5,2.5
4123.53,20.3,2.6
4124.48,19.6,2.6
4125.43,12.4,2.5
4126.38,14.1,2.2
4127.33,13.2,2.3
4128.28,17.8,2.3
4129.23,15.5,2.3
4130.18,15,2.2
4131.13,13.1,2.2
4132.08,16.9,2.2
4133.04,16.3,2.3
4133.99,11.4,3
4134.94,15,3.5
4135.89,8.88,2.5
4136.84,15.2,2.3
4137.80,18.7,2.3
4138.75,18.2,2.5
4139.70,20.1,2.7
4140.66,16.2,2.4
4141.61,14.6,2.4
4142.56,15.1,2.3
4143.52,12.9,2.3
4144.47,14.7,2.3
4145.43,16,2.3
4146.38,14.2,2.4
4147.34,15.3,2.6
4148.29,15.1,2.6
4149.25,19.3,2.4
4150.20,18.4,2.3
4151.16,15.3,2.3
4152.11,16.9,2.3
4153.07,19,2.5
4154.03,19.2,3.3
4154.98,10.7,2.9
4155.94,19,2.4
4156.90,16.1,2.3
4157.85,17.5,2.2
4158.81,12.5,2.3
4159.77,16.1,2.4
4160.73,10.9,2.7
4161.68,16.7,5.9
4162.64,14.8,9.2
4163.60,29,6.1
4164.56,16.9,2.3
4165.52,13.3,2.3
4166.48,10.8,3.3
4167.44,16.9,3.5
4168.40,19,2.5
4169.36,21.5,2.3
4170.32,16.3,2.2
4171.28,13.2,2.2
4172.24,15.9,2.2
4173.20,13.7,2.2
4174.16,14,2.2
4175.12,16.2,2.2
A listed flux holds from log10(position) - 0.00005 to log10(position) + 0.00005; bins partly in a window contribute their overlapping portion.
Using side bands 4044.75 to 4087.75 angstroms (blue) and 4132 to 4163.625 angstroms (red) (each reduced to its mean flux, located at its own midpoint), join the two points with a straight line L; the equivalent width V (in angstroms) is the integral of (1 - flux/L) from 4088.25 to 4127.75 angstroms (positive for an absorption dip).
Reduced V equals 4.1 angstroms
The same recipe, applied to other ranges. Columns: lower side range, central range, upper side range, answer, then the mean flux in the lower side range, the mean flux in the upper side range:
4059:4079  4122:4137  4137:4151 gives 0.90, 15.2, 16.3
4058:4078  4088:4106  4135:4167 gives 2.47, 15.1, 16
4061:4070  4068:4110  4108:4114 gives 1.18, 15.6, 14.3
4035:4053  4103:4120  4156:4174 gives 2.18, 15.9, 16.2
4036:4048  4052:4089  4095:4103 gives -3.67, 16.3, 12.8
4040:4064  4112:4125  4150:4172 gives -0.03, 15.7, 16.5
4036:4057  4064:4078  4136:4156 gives 1.07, 16.4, 16.2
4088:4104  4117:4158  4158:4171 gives -1.68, 13.4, 16.5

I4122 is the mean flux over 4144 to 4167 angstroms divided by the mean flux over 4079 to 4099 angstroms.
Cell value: 1.1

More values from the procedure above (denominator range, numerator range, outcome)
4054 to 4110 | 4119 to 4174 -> 1.07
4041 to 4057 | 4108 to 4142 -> 0.98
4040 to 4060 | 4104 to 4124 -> 0.94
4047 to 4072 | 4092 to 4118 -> 0.85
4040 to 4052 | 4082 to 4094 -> 1.05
